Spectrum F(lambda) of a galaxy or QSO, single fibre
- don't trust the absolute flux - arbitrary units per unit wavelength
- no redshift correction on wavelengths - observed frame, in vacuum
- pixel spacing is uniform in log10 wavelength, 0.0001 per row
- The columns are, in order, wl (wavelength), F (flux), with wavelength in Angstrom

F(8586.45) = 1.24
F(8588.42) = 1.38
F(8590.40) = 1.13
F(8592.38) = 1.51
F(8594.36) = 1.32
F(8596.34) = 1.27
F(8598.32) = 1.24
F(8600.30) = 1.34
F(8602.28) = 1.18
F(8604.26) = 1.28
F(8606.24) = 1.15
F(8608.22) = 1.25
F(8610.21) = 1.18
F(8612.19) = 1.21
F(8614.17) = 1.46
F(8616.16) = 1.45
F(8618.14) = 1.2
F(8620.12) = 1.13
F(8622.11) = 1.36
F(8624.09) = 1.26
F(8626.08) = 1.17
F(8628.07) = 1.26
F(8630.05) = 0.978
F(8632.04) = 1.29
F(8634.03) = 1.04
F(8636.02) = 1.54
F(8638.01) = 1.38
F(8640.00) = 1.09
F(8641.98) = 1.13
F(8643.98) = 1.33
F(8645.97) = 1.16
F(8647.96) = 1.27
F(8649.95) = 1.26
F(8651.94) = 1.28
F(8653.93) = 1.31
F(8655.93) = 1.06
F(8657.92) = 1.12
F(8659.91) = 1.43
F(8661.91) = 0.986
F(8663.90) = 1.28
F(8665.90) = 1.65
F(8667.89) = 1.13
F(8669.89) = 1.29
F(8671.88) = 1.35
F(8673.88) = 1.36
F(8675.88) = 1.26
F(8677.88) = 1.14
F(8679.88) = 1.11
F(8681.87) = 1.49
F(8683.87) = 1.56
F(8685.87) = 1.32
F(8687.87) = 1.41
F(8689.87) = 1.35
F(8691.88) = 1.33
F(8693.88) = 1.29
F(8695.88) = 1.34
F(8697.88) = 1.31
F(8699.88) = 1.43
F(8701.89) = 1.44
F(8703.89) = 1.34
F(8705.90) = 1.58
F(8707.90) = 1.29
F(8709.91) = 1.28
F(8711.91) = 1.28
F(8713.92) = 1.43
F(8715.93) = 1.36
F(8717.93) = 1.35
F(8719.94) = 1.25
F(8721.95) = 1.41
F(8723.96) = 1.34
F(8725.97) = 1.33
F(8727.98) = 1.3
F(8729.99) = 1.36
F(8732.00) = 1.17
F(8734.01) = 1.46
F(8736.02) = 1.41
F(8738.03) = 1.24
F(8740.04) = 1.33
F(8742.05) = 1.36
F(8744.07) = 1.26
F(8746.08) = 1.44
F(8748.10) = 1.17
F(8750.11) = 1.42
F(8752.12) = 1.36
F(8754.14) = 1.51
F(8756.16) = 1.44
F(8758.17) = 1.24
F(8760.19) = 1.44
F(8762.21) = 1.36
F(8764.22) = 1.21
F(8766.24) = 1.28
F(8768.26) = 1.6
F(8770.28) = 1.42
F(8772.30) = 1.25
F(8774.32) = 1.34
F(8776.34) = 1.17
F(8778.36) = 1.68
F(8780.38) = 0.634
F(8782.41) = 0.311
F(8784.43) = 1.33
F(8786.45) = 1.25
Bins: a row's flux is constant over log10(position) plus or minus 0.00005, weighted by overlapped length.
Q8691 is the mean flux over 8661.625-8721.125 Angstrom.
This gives 1.34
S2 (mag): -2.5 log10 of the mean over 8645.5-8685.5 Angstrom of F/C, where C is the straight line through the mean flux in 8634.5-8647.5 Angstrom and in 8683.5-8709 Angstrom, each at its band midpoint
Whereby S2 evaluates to 0.03 mag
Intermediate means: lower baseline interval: 1.26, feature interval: 1.28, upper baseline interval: 1.38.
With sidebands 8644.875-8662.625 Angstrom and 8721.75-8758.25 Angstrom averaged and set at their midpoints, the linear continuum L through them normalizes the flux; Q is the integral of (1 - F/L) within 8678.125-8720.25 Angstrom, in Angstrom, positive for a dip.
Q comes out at -2.4 Angstrom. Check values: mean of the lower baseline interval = 1.21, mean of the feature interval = 1.36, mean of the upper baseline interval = 1.35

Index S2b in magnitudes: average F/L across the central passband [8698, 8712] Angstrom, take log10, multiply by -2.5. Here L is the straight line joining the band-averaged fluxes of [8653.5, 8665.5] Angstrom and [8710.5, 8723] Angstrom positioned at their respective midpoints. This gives -0.05 mag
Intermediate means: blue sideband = 1.21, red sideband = 1.34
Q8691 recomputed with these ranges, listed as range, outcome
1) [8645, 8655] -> 1.25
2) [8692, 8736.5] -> 1.35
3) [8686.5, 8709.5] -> 1.37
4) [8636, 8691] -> 1.28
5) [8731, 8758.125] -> 1.35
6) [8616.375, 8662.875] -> 1.22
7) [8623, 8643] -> 1.21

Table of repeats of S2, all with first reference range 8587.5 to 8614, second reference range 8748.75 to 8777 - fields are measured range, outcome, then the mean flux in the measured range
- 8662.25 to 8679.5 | 0.018 mag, 1.29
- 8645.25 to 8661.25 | 0.057 mag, 1.23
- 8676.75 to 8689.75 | -0.019 mag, 1.34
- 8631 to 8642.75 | 0.038 mag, 1.25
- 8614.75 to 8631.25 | 0.043 mag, 1.23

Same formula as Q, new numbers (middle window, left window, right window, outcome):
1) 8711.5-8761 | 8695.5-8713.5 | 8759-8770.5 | 1.0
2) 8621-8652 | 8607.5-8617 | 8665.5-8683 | 1.6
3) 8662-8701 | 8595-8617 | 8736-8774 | -0.5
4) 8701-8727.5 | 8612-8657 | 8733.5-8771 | -0.7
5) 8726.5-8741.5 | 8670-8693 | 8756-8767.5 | 0.0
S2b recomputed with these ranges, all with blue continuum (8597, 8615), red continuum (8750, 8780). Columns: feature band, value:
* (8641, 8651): 0.044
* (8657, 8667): -0.001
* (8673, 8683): 0.024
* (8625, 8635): 0.109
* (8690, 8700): -0.014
